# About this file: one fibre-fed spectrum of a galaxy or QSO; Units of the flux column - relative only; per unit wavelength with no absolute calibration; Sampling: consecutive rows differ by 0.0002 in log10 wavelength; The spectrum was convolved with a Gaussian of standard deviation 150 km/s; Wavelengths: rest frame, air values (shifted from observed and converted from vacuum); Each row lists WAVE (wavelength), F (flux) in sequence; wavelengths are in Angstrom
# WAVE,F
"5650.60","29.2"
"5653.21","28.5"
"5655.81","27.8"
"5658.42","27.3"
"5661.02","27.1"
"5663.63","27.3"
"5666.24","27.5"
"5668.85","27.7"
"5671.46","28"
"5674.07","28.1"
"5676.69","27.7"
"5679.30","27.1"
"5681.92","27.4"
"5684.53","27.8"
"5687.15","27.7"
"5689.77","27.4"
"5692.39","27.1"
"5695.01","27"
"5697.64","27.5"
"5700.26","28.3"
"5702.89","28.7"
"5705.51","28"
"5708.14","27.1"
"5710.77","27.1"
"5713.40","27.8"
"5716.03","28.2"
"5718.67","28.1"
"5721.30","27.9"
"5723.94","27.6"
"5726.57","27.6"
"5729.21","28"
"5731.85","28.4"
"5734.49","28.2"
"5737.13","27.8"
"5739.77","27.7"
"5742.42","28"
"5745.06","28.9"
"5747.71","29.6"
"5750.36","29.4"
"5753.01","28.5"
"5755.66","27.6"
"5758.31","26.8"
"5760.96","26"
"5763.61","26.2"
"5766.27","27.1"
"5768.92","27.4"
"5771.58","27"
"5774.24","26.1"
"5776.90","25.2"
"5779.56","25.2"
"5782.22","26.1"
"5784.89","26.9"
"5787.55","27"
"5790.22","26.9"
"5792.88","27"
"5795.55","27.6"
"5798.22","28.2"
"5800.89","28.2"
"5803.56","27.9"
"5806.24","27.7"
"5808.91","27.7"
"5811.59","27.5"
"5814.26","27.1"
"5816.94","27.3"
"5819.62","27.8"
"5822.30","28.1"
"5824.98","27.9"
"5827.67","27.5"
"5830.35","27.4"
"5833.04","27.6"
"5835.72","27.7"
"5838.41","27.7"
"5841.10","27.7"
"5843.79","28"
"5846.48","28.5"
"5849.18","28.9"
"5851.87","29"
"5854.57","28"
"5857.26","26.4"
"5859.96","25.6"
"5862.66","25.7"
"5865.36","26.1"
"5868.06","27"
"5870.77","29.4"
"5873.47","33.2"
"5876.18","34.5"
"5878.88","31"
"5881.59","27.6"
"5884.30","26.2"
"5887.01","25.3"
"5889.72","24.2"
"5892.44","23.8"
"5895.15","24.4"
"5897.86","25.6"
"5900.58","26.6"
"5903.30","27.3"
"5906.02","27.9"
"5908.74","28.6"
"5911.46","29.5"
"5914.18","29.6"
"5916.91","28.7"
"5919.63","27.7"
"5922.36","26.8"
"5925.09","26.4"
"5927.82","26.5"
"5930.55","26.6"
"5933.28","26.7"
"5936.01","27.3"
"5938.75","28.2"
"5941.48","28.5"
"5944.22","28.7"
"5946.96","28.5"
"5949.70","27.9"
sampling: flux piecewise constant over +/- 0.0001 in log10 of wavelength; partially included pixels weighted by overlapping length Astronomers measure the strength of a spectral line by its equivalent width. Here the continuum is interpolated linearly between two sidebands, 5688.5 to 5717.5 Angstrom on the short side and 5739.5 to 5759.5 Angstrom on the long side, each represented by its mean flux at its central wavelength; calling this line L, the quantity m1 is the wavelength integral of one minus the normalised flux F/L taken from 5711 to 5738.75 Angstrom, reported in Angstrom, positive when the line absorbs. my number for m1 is 0.1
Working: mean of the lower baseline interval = 27.7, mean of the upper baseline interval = 28.3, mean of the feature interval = 27.9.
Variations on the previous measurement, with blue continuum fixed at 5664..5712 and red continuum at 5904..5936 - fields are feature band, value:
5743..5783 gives 0.7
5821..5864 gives 0.1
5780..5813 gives 0.4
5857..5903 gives 0.8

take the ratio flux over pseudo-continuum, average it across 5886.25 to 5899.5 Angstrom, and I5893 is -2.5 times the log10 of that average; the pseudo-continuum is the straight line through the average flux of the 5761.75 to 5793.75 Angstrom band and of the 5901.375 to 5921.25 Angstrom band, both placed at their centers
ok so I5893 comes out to 0.142 mag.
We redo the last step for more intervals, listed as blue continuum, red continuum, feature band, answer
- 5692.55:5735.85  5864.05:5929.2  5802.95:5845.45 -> 0.00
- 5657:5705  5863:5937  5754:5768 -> 0.03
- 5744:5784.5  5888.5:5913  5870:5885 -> -0.15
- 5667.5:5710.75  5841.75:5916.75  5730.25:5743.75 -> -0.01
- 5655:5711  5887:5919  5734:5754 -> -0.04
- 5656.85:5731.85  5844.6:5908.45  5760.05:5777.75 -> 0.05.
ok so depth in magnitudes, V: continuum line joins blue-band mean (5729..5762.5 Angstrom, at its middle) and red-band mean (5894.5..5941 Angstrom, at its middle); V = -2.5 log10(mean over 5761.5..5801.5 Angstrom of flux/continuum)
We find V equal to 0.05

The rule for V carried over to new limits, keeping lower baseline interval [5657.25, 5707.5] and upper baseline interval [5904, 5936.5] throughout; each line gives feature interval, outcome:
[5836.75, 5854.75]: -0.02 mag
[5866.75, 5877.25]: -0.12 mag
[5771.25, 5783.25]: 0.07 mag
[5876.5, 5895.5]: 0.04 mag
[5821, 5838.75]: 0.00 mag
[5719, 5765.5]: -0.01 mag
